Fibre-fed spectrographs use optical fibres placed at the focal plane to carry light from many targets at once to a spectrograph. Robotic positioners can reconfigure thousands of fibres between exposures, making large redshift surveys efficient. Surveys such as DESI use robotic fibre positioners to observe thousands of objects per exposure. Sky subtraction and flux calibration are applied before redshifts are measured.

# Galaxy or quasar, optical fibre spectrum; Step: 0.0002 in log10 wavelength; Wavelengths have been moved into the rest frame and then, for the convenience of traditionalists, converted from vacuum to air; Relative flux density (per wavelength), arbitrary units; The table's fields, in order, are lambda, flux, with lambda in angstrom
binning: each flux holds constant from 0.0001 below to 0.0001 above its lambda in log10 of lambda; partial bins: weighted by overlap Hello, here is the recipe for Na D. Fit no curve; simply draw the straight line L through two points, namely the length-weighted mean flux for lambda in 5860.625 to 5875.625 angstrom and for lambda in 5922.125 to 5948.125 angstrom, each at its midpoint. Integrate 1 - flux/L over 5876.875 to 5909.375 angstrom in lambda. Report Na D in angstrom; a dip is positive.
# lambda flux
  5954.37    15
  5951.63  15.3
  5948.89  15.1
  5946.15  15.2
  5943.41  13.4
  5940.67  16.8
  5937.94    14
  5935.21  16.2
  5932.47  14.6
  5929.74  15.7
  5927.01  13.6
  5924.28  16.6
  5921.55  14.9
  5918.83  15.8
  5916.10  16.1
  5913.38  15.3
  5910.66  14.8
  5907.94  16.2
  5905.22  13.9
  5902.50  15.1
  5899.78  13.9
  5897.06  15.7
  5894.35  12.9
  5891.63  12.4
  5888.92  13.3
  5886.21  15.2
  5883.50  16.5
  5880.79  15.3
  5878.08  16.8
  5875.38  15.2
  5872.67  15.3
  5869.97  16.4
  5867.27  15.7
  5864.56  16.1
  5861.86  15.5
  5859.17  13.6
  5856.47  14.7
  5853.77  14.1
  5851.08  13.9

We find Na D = 1.6 angstrom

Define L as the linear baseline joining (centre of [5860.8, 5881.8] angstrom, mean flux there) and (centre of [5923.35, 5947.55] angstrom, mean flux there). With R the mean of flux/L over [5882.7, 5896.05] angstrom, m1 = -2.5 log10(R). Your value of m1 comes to 0.12 mag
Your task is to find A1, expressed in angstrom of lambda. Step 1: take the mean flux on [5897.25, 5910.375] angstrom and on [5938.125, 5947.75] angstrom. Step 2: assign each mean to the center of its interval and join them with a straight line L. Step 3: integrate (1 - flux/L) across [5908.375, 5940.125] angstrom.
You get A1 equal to -0.8 angstrom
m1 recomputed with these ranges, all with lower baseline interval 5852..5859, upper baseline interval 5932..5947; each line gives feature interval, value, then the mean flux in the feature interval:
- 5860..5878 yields -0.098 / 15.7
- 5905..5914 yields -0.031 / 15.2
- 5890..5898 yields 0.082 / 13.6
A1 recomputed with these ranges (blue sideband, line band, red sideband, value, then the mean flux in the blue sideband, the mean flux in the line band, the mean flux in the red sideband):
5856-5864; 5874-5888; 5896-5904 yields -0.9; 14.7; 15.7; 14.8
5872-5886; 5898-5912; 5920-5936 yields 0.6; 15.8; 14.8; 15.2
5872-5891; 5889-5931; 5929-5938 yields 1.2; 15.3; 14.8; 15.2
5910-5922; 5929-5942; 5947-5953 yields -0.1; 15.5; 15.4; 15.2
